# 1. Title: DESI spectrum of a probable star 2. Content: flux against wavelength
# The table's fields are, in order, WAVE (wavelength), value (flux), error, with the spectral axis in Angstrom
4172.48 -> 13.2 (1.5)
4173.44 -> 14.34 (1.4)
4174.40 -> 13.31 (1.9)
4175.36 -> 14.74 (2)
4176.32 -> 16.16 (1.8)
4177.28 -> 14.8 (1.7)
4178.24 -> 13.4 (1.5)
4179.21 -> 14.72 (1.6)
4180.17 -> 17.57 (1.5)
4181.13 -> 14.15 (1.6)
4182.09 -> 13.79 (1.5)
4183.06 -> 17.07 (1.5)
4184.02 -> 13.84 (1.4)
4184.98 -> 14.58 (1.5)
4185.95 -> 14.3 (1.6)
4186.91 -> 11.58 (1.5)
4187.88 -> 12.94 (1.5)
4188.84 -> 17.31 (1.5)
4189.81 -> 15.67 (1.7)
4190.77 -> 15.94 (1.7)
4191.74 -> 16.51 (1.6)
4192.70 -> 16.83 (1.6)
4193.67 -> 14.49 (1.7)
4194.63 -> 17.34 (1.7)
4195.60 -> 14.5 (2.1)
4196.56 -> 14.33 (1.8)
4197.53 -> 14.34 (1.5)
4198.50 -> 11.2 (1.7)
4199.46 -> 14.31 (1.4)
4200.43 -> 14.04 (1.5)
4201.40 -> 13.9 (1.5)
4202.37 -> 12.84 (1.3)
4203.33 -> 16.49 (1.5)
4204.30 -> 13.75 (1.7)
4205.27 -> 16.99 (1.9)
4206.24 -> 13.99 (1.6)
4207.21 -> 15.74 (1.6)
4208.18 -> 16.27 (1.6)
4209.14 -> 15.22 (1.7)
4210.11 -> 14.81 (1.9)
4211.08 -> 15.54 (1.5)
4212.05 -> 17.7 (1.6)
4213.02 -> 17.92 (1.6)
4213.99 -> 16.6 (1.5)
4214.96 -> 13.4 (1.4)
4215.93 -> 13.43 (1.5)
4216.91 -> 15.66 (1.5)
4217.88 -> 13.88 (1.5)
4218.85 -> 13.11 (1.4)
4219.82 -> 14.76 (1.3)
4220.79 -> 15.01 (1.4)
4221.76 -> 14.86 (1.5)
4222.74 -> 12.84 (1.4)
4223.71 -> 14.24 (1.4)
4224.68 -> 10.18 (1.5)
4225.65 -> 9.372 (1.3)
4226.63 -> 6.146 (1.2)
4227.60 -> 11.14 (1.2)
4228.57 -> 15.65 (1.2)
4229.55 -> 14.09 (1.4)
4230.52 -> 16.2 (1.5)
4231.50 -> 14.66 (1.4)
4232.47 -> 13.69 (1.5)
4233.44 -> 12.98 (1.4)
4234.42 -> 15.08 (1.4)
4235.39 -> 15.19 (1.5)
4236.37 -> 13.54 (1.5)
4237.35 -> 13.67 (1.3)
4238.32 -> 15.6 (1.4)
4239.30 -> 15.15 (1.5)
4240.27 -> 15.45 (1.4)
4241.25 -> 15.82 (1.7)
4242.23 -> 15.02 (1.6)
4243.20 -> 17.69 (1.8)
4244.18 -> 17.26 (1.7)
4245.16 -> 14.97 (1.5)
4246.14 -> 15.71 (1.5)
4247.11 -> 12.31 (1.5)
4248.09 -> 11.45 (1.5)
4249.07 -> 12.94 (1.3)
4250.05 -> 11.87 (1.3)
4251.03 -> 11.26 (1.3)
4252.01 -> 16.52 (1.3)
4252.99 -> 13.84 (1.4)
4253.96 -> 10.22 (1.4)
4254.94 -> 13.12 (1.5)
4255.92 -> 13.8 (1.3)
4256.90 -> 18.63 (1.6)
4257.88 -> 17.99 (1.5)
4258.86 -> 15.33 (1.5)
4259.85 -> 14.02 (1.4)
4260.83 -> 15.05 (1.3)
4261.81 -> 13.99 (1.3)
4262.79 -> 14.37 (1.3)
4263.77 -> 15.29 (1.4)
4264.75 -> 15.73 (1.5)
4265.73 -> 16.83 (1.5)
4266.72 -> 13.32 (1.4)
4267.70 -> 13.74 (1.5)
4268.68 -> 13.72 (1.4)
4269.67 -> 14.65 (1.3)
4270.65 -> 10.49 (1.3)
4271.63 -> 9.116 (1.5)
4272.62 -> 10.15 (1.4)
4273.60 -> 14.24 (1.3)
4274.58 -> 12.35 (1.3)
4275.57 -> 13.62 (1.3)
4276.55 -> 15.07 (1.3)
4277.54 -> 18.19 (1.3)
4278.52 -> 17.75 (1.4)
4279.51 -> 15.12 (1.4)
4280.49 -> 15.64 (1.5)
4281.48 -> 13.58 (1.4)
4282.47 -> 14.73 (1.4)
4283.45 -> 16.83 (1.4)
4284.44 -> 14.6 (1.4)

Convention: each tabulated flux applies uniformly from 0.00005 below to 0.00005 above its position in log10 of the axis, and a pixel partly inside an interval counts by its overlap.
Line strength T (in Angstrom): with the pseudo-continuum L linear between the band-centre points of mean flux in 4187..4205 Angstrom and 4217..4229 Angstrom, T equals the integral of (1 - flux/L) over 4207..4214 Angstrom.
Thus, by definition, -1.3 Angstrom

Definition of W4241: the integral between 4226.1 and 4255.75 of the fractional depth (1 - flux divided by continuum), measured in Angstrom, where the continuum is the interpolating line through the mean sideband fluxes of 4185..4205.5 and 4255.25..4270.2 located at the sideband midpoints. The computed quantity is 2.0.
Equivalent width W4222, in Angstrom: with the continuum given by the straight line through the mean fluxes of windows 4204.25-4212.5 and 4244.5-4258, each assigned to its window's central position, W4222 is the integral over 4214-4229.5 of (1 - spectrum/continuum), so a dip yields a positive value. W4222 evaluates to 2.09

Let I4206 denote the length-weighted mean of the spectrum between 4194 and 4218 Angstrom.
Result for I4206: 15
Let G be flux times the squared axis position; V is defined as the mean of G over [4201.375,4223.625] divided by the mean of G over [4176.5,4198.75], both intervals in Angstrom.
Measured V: 1.02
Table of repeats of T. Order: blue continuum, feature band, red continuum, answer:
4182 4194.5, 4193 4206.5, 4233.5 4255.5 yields 0.37 Angstrom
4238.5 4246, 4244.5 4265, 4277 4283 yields 2.12 Angstrom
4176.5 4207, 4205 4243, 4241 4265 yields 0.71 Angstrom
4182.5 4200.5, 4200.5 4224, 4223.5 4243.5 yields -1.04 Angstrom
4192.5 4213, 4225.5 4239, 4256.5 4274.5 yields 1.06 Angstrom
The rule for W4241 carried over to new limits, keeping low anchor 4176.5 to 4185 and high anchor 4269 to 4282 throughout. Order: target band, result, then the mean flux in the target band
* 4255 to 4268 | -1.1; 15.2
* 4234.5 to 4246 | -0.9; 15.4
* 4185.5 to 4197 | -0.3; 15.2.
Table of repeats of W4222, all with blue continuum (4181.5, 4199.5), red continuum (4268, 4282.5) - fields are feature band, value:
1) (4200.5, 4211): -0.3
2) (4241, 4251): -0.1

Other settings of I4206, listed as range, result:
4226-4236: 13.4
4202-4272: 14.3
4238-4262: 14.6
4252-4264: 14.7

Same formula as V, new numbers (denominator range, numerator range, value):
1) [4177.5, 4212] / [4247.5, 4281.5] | 0.98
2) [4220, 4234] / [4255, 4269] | 1.18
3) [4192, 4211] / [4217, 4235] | 0.91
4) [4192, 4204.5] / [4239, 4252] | 1.02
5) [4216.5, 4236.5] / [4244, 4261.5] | 1.07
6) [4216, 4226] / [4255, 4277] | 1.07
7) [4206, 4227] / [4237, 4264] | 1.05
